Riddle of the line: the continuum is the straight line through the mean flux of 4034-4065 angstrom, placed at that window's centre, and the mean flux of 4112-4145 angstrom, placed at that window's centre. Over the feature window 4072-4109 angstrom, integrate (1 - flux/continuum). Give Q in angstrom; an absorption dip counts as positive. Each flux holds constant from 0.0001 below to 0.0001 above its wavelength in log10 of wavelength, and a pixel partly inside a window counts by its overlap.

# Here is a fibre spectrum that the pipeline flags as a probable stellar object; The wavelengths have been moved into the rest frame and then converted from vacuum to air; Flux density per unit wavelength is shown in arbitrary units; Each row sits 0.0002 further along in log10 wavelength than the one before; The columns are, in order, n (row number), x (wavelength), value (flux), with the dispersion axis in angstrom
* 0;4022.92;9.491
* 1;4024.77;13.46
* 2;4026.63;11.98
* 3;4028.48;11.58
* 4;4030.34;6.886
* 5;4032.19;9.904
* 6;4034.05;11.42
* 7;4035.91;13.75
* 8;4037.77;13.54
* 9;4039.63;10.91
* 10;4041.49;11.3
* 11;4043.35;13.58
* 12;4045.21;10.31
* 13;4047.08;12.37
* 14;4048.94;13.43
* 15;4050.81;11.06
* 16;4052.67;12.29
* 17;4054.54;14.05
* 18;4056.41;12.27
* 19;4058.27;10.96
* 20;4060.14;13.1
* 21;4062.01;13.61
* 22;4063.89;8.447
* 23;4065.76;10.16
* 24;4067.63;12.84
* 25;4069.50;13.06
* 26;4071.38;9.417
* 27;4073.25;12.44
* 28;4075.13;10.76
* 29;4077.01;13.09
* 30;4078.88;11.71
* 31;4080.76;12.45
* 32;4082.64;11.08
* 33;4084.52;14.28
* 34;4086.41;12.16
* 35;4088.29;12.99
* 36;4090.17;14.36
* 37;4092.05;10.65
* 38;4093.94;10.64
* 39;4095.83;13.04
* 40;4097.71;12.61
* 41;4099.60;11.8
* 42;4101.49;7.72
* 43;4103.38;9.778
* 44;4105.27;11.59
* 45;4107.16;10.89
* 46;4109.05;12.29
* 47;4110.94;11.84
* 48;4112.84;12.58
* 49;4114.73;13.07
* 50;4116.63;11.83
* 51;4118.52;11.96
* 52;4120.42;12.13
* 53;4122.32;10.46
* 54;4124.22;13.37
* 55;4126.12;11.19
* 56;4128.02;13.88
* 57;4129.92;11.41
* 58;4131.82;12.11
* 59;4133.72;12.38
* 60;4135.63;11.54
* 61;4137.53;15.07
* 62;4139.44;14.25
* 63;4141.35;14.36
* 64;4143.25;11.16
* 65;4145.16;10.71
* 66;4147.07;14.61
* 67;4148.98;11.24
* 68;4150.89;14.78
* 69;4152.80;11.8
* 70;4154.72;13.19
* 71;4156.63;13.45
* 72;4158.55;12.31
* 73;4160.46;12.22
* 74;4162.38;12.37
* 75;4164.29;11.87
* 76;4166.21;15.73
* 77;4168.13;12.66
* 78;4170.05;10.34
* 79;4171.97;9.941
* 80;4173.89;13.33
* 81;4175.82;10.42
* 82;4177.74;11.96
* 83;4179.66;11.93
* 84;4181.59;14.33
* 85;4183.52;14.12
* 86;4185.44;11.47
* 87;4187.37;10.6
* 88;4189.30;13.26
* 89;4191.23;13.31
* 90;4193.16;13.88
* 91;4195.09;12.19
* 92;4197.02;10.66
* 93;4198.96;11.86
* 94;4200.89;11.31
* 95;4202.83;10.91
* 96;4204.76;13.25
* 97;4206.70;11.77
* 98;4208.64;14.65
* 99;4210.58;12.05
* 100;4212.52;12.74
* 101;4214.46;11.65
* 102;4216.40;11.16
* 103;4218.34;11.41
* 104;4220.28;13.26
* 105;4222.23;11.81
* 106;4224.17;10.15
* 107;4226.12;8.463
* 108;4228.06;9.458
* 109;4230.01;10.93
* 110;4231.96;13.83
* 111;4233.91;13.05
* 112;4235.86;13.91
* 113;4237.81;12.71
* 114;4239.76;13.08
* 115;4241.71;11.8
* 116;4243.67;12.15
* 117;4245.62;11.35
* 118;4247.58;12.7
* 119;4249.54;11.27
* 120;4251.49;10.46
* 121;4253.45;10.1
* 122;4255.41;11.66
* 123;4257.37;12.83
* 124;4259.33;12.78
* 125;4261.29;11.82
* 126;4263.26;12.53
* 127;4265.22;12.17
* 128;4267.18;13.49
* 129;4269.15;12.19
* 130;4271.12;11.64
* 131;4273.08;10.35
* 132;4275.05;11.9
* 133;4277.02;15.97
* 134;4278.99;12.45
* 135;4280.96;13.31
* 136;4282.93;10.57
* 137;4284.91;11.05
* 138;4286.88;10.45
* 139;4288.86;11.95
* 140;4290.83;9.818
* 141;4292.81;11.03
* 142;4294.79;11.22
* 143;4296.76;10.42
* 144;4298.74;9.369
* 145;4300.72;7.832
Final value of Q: 1.60 angstrom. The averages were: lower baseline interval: 12.1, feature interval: 11.8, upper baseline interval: 12.5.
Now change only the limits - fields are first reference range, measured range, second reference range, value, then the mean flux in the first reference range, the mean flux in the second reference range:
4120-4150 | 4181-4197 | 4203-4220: -0.5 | 12.5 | 12.3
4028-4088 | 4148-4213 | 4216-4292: -3.1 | 11.8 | 11.8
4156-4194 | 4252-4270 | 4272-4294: -0.4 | 12.5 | 11.7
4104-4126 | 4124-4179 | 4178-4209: -1.7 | 11.9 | 12.4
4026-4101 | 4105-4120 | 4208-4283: -0.1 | 11.9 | 12.1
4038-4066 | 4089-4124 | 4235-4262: 0.9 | 11.9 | 12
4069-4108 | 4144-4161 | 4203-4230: -1.5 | 11.7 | 11.6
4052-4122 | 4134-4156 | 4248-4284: -1.9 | 11.9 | 12.1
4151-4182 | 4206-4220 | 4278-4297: -0.4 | 12.4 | 11.3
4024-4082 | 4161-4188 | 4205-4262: -0.8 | 11.8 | 11.9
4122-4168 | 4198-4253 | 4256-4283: 3.1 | 12.8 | 12.5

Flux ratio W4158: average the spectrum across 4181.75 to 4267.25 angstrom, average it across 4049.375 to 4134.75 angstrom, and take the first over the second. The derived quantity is 1.0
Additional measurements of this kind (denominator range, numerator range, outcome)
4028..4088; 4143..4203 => 1.04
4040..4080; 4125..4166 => 1.07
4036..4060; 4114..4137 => 0.99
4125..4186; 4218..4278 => 0.95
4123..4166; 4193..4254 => 0.93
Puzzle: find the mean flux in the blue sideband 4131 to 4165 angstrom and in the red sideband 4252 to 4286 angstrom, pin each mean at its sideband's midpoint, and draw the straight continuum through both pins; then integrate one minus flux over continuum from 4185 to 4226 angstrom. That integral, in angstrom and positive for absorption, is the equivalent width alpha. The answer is 1.5 angstrom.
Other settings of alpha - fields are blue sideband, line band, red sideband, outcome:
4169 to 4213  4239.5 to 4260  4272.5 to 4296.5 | 0.1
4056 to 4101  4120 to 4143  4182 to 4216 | -1.0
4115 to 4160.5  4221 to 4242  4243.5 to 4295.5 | 0.5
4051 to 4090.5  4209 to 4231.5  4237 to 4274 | 1.2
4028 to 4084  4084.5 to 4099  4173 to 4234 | -0.8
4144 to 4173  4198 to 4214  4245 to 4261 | -0.3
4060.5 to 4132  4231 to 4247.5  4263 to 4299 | -1.4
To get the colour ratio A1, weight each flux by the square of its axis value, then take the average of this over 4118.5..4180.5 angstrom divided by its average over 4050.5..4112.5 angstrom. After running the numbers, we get 1.1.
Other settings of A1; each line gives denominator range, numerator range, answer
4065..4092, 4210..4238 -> 1.04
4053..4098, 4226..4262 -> 1.07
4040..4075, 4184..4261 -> 1.09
